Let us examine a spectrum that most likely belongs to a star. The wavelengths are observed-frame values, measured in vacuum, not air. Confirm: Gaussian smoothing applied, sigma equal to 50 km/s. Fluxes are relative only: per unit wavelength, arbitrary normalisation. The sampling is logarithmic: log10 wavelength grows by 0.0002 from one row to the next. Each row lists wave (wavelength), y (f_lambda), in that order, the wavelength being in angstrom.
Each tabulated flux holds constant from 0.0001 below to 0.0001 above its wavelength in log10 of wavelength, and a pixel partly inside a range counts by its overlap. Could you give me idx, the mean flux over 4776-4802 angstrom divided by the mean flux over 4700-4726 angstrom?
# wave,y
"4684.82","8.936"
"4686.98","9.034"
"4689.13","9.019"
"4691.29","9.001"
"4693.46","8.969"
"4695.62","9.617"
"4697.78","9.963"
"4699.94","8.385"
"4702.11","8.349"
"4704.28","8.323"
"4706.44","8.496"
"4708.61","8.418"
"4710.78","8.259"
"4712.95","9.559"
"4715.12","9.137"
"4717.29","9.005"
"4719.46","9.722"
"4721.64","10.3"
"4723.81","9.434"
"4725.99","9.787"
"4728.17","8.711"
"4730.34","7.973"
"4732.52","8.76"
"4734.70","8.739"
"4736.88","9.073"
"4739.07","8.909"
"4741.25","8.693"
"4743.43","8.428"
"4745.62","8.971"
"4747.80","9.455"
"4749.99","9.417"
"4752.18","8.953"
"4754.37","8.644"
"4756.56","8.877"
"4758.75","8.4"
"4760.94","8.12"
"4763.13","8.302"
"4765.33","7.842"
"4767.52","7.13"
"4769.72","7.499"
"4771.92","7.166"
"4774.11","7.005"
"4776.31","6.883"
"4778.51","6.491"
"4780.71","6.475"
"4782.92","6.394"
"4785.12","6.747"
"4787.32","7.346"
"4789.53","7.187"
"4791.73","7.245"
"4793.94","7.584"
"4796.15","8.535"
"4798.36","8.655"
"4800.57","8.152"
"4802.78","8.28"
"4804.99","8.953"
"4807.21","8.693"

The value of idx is 0.8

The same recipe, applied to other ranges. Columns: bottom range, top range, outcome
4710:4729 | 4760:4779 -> 0.79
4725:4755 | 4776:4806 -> 0.84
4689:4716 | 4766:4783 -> 0.78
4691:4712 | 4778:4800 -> 0.83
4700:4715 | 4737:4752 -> 1.05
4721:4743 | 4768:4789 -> 0.77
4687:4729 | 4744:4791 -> 0.86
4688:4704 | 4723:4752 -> 0.99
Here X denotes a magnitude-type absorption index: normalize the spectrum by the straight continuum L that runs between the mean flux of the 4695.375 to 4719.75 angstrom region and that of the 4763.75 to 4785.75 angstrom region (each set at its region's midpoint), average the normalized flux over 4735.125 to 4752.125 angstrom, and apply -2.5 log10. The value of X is -0.14 mag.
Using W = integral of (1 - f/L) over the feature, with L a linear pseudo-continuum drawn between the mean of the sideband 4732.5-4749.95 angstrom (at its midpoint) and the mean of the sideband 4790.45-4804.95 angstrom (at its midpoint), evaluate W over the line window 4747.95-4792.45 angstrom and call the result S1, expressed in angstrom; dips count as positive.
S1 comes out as 4.60 angstrom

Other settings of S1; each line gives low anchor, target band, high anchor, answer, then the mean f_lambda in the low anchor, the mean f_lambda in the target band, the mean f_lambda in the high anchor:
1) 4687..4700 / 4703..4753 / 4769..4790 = -4.30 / 9.22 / 8.98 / 6.9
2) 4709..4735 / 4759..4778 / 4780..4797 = 0.66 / 9.11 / 7.5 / 7.18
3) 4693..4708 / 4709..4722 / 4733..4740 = -0.53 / 8.86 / 9.23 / 8.88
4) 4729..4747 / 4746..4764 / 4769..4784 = -2.06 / 8.71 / 8.79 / 6.83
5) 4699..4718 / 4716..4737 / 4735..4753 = -0.81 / 8.65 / 9.16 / 8.97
